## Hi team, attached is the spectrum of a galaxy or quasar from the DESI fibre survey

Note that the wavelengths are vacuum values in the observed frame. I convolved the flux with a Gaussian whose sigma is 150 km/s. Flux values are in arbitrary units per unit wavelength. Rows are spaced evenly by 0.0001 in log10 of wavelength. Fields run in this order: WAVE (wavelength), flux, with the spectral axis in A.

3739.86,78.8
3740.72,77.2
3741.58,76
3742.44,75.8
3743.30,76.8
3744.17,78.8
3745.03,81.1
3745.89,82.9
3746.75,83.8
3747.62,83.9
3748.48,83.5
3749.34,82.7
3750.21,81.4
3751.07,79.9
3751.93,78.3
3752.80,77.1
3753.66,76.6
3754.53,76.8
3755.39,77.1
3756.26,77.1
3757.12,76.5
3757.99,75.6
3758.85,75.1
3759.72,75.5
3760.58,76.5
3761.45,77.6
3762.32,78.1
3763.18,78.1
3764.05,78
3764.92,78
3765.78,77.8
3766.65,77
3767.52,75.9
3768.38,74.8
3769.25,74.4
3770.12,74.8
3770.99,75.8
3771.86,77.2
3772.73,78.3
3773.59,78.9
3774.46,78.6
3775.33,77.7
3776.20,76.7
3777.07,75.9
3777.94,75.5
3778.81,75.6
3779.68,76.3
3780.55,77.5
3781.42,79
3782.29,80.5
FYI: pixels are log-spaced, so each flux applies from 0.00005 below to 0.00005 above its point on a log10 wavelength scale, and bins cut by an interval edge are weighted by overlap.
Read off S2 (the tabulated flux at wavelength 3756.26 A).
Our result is 77.1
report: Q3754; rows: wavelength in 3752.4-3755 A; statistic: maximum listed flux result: 77.1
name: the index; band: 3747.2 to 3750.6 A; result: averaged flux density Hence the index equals 82.9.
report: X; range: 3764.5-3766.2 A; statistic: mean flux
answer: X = 78.2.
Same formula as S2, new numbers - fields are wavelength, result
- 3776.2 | 76.7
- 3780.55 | 77.5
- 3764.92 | 78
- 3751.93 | 78.3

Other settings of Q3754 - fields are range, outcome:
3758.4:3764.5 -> 78.1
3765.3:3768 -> 77.8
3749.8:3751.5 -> 81.4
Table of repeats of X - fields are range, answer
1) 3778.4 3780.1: 76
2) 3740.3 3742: 76.7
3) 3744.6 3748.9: 83.1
